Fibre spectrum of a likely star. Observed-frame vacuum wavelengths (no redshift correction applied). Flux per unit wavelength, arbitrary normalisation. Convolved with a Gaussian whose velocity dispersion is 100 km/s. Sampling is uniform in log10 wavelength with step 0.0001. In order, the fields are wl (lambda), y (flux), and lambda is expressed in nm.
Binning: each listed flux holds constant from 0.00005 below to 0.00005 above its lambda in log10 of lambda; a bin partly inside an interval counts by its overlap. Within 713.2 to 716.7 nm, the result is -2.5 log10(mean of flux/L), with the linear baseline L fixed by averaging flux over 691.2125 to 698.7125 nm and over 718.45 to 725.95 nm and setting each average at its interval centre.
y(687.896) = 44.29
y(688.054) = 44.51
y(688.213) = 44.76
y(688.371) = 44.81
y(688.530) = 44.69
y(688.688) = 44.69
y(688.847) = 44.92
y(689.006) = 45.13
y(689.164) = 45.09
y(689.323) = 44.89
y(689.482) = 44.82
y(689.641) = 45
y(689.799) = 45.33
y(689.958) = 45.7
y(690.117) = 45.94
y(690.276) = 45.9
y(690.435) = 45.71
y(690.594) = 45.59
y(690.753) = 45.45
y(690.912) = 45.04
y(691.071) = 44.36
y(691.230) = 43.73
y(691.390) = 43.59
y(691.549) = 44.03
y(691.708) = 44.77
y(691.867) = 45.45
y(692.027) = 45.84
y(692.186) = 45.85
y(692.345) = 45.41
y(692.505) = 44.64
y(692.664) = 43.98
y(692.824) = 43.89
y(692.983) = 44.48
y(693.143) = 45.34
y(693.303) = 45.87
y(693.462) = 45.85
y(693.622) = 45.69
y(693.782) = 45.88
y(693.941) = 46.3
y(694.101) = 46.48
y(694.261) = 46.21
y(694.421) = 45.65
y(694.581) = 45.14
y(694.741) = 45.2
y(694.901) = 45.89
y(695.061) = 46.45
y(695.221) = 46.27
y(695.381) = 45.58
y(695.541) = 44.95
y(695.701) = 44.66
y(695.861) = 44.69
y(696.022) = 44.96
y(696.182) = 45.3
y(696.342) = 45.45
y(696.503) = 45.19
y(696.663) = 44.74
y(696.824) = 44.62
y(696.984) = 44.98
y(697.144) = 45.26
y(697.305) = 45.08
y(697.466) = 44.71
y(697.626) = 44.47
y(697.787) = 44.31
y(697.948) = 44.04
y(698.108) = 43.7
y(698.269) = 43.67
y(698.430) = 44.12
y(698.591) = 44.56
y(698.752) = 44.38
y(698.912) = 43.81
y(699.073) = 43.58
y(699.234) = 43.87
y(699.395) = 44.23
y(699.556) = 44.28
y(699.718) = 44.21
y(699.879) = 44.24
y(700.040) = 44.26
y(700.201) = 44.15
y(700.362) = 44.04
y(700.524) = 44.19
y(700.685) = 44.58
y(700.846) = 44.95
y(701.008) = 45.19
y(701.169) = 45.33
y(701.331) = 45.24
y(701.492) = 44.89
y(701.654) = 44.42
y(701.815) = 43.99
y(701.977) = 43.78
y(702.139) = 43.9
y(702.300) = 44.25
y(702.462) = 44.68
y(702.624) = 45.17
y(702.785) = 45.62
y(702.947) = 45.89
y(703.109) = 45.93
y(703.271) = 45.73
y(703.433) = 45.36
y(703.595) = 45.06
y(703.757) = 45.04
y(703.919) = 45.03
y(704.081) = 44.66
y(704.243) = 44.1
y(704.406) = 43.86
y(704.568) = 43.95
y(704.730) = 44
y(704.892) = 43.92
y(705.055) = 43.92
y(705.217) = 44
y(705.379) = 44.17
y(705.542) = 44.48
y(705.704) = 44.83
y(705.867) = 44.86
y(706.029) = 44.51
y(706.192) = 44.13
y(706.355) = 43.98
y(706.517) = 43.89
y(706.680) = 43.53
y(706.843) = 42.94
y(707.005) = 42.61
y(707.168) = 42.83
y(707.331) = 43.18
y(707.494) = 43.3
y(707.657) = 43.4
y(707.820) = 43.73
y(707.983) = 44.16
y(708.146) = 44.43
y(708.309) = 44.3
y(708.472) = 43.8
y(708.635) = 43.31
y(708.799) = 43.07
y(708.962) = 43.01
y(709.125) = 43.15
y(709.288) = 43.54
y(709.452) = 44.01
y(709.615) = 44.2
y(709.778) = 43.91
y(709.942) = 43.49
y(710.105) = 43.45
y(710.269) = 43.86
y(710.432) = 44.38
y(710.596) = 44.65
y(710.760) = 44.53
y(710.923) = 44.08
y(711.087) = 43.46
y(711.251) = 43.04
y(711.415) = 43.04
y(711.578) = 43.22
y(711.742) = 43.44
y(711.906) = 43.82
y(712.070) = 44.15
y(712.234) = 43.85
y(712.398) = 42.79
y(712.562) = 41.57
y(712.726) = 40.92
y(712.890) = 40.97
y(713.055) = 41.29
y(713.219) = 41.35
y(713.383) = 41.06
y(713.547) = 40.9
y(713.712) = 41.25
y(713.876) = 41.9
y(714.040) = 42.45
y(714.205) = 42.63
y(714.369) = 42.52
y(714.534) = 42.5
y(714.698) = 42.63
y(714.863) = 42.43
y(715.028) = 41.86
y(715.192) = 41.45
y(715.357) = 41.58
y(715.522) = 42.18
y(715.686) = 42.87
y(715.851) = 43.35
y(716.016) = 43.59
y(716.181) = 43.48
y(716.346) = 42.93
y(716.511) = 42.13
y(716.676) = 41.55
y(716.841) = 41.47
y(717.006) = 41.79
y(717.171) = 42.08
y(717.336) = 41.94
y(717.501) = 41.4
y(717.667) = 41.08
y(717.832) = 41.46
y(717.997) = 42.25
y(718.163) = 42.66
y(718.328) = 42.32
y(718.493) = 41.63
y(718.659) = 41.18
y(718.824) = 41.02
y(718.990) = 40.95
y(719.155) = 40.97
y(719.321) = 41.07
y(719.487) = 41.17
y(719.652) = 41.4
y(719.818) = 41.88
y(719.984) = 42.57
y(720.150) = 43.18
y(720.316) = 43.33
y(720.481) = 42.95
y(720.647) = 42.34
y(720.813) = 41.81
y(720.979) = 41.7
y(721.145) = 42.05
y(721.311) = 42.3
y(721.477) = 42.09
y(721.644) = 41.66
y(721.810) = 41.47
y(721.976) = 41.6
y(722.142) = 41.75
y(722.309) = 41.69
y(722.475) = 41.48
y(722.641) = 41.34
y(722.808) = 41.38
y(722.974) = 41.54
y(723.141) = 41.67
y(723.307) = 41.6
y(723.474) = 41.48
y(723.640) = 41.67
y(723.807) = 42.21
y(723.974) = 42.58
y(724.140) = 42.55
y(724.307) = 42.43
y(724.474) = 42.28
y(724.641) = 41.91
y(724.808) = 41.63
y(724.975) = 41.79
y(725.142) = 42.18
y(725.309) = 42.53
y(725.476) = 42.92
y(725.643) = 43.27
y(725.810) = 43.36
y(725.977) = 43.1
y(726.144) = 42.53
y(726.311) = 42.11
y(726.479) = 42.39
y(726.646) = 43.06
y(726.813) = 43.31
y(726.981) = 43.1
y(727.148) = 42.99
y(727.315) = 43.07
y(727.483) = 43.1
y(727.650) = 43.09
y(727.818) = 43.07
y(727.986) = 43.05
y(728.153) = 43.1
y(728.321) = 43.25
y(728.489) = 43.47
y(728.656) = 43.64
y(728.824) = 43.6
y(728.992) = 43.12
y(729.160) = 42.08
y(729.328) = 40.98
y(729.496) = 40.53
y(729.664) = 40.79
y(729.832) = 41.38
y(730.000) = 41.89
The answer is 0.01 mag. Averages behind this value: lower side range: 45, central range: 42.2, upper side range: 42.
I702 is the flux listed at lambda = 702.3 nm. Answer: 44.25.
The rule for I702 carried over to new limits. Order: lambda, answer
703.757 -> 45.04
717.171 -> 42.08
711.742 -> 43.44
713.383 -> 41.06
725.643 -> 43.27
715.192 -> 41.45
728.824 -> 43.6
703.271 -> 45.73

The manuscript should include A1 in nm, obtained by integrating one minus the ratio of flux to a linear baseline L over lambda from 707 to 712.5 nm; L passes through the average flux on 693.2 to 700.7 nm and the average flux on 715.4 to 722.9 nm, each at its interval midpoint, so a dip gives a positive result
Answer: -0.05 nm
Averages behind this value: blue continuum 44.9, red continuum 42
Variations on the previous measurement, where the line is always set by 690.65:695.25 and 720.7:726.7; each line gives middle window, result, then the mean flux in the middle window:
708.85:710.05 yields -0.001 nm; 43.6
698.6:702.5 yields 0.010 nm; 44.4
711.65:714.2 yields 0.063 nm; 42.1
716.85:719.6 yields 0.070 nm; 41.6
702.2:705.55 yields -0.044 nm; 44.7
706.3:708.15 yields 0.014 nm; 43.5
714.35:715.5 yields 0.023 nm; 42.1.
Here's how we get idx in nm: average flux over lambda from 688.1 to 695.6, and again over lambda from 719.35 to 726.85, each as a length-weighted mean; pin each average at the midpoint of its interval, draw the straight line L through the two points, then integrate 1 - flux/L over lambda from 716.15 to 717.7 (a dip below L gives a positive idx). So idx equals 0.029 nm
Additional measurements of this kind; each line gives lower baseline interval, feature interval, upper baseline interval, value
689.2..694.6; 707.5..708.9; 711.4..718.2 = -0.021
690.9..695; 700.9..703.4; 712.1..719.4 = -0.061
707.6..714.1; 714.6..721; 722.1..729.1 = 0.118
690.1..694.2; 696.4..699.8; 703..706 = 0.040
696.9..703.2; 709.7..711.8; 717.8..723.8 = -0.030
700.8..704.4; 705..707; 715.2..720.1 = 0.008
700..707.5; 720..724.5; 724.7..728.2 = 0.113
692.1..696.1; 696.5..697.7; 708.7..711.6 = 0.006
